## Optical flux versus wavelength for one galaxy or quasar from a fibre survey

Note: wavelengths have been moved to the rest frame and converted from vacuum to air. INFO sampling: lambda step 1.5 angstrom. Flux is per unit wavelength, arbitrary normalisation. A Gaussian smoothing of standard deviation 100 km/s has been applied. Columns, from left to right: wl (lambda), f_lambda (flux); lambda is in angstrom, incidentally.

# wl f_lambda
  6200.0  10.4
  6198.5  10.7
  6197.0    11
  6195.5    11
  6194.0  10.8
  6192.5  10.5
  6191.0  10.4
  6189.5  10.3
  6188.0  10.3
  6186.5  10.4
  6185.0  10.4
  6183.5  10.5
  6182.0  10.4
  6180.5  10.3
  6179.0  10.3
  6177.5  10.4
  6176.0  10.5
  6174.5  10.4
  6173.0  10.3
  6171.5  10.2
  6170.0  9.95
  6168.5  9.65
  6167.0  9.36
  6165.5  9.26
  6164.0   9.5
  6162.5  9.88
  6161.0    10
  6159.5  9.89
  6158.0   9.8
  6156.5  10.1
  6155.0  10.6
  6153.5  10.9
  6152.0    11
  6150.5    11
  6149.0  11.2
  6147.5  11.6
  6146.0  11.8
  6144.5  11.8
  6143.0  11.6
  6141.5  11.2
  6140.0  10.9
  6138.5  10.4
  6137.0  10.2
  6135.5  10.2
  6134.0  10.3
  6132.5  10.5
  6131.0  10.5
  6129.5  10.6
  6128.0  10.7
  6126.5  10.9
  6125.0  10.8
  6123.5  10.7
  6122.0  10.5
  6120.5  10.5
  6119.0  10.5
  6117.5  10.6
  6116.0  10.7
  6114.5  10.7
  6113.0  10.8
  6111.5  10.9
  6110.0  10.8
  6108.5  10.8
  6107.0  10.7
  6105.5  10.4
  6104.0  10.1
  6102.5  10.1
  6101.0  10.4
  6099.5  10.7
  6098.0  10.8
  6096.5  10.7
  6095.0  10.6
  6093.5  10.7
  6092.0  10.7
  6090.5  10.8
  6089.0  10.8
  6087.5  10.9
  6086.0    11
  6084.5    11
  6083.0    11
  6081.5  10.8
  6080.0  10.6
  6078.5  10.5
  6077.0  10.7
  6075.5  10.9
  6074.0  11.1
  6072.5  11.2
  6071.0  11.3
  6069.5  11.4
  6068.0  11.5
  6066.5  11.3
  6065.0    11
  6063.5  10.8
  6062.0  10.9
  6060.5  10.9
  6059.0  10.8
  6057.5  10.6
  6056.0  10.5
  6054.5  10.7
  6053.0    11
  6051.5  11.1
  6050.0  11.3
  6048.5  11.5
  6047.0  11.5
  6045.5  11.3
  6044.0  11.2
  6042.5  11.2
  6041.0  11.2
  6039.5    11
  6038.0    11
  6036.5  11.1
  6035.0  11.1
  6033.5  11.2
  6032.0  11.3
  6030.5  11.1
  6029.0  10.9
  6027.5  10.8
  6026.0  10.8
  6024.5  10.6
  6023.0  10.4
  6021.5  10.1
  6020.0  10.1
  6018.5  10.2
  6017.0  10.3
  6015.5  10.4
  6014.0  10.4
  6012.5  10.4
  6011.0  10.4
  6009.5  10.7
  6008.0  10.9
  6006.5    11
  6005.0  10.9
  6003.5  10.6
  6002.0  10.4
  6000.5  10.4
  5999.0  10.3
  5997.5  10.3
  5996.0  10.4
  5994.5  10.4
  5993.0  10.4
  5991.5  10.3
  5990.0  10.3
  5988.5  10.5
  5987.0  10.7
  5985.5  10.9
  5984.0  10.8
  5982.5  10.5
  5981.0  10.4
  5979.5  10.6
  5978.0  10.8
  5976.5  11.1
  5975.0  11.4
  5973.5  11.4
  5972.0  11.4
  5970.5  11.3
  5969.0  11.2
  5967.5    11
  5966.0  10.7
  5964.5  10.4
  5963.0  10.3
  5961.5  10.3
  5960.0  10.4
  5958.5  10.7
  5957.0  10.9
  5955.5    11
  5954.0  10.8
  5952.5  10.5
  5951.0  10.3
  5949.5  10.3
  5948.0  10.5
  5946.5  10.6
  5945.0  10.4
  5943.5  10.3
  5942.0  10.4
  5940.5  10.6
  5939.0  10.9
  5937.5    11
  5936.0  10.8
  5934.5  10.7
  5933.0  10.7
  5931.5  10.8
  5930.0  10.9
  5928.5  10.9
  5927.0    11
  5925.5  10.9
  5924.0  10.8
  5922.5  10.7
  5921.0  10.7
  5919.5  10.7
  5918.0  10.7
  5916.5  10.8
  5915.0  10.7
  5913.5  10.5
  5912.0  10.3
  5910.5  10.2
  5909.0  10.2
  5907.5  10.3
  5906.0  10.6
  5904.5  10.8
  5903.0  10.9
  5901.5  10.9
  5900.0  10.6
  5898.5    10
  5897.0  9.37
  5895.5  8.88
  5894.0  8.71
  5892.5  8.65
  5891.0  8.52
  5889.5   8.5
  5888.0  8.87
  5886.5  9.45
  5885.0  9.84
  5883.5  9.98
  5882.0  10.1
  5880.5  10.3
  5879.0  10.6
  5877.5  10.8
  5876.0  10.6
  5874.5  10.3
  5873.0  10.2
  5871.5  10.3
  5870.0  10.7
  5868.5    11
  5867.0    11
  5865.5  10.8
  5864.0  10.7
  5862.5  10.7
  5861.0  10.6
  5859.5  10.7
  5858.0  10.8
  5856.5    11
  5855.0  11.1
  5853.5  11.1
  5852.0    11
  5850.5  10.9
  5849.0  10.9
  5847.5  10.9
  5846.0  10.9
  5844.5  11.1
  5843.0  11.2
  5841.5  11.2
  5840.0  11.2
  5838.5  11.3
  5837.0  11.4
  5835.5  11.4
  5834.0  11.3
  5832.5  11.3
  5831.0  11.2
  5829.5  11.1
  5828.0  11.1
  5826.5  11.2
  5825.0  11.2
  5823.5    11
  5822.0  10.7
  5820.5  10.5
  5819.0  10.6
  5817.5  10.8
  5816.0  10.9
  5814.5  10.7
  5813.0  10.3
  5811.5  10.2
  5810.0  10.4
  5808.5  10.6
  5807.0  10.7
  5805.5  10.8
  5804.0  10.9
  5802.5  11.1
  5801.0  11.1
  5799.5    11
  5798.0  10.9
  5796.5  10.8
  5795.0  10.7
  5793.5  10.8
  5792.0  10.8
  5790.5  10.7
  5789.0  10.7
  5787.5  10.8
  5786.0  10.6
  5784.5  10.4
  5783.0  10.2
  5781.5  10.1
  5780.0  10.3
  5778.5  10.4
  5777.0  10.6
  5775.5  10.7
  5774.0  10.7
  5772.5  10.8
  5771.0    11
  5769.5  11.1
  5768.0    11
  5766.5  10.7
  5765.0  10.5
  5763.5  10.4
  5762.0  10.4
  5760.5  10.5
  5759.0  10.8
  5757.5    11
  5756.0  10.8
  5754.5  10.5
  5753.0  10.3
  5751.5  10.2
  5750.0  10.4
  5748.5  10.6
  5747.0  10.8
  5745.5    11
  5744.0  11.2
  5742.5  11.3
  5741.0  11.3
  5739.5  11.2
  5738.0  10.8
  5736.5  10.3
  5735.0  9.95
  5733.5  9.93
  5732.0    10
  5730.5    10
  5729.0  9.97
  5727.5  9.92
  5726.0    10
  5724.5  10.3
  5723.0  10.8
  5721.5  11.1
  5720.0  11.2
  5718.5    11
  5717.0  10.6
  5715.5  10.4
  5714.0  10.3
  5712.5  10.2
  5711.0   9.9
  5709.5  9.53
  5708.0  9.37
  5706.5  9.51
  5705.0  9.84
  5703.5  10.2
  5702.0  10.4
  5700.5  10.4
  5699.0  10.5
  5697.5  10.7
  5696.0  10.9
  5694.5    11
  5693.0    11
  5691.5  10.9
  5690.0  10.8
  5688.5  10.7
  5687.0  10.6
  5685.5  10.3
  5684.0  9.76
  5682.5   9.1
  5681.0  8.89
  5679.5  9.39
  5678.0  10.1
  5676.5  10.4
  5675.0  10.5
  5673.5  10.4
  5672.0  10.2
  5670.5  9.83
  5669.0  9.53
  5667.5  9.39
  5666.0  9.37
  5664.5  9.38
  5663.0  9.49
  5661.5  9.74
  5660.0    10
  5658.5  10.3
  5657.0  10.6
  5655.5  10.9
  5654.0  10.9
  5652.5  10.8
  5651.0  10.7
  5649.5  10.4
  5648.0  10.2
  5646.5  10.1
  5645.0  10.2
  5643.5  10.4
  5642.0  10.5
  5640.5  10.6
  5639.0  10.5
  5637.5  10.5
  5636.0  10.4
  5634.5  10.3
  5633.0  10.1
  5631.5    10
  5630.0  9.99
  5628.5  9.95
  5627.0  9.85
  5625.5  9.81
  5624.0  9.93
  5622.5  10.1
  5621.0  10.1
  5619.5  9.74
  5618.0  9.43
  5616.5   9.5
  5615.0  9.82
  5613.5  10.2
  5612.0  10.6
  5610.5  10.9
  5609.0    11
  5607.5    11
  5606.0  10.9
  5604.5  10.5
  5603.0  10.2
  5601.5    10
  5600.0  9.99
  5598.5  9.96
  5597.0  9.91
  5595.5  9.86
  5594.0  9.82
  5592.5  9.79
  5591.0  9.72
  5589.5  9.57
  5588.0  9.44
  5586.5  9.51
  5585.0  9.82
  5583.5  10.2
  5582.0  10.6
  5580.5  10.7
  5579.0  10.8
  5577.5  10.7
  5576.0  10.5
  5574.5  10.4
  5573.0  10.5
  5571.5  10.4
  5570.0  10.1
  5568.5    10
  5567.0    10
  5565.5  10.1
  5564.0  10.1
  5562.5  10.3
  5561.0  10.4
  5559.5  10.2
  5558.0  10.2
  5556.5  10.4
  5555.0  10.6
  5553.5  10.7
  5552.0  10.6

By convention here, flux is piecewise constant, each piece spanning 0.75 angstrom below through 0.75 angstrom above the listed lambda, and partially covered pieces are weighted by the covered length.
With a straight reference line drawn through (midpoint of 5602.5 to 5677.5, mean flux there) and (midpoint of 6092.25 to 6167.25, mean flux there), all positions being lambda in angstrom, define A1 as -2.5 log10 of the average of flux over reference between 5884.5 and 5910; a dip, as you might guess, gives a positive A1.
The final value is 0.07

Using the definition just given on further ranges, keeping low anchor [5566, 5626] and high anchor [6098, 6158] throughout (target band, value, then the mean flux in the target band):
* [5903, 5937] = -0.02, 10.7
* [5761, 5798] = -0.03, 10.6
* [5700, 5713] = 0.04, 9.91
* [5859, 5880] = -0.02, 10.6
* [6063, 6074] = -0.06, 11.2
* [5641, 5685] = 0.02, 10.1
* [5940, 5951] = 0.01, 10.4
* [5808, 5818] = -0.02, 10.6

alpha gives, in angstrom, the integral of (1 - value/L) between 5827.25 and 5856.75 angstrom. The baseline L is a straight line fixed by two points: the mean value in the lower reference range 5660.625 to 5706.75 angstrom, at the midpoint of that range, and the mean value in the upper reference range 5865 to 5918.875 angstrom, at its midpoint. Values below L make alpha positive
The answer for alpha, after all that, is -2.9 angstrom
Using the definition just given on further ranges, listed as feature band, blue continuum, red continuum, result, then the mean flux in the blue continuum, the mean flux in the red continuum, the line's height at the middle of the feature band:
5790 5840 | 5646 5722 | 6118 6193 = -2.9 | 10.2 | 10.5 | 10.3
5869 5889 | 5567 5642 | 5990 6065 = 0.8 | 10.2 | 10.8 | 10.5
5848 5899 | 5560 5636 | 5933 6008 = 1.5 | 10.1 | 10.7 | 10.5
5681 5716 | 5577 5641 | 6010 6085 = 0.2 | 10.1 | 10.9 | 10.3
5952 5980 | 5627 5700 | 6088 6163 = -0.9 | 10.2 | 10.7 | 10.5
